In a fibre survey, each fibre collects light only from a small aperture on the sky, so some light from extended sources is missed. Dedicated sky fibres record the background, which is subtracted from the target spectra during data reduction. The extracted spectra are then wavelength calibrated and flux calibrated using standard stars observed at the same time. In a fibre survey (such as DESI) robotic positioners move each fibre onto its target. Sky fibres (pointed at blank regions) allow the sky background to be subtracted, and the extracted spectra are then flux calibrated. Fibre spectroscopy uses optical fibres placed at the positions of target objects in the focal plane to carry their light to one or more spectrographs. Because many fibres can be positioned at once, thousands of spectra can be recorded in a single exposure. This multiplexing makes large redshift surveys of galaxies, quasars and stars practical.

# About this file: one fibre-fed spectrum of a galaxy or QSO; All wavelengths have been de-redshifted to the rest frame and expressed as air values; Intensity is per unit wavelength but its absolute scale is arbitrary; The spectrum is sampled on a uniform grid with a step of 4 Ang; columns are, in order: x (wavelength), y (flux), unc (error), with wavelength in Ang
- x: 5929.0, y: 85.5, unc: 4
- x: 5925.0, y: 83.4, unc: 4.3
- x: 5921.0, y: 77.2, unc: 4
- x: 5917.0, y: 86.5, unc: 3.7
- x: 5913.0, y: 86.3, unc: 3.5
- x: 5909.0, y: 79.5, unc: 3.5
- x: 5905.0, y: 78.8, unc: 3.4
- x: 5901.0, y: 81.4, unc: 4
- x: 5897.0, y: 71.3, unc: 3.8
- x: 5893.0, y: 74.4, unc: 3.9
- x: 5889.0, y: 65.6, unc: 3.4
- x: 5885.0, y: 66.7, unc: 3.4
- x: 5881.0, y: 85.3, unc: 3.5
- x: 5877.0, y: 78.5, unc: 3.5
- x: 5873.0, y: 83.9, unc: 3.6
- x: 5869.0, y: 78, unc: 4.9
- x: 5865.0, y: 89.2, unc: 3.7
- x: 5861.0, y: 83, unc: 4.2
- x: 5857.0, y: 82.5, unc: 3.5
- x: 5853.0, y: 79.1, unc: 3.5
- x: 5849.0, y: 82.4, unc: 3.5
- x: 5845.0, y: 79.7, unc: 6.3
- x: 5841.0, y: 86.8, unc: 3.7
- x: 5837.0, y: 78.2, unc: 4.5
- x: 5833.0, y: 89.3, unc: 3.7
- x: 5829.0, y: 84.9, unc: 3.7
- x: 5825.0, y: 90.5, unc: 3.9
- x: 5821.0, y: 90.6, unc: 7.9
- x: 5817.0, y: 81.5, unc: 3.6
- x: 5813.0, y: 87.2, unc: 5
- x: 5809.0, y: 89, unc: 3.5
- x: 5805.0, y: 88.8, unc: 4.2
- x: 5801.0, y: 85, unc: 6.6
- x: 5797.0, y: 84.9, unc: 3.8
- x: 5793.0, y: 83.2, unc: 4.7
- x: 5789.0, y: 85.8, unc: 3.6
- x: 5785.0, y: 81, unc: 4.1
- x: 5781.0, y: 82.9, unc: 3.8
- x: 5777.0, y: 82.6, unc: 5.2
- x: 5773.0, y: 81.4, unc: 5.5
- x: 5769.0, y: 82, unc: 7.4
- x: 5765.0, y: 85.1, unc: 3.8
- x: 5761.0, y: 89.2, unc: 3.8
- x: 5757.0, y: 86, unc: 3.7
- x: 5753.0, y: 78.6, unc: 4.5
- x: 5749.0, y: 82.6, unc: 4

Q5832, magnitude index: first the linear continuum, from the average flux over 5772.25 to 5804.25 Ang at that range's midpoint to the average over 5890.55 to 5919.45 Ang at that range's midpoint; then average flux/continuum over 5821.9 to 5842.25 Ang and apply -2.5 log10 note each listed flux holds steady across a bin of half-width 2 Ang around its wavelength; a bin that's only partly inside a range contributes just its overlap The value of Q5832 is -0.053 mag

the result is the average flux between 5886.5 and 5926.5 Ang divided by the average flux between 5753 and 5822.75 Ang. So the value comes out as 0.9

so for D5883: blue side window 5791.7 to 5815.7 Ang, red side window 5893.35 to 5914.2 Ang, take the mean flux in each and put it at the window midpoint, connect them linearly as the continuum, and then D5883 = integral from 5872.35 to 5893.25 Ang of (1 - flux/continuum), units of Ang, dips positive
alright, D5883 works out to 1.3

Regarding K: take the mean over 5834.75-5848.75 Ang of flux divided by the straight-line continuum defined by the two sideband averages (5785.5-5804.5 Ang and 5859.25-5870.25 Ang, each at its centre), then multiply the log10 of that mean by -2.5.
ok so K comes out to 0.03 mag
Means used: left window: 84.8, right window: 83.8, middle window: 81.8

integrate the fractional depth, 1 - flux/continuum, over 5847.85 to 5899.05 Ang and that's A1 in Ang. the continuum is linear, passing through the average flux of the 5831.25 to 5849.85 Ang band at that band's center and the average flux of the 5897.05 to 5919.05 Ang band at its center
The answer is 2.5 Ang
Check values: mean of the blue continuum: 83.3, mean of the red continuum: 81.5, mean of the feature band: 78.4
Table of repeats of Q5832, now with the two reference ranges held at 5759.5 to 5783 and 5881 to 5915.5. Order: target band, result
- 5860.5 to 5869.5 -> -0.08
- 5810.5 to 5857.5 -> -0.06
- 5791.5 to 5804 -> -0.03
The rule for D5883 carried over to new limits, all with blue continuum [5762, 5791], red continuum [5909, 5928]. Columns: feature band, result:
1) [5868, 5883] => 0.3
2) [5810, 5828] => -0.9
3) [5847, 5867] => 0.0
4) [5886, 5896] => 1.6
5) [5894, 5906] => 0.9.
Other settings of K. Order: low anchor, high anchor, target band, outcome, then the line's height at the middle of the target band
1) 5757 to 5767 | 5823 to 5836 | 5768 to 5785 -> 0.06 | 87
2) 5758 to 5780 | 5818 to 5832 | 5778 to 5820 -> 0.02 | 86.3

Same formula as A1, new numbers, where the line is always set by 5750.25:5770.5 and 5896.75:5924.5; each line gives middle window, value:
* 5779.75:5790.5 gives 0.06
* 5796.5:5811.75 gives -0.72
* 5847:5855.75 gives 0.14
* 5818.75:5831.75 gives -0.91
